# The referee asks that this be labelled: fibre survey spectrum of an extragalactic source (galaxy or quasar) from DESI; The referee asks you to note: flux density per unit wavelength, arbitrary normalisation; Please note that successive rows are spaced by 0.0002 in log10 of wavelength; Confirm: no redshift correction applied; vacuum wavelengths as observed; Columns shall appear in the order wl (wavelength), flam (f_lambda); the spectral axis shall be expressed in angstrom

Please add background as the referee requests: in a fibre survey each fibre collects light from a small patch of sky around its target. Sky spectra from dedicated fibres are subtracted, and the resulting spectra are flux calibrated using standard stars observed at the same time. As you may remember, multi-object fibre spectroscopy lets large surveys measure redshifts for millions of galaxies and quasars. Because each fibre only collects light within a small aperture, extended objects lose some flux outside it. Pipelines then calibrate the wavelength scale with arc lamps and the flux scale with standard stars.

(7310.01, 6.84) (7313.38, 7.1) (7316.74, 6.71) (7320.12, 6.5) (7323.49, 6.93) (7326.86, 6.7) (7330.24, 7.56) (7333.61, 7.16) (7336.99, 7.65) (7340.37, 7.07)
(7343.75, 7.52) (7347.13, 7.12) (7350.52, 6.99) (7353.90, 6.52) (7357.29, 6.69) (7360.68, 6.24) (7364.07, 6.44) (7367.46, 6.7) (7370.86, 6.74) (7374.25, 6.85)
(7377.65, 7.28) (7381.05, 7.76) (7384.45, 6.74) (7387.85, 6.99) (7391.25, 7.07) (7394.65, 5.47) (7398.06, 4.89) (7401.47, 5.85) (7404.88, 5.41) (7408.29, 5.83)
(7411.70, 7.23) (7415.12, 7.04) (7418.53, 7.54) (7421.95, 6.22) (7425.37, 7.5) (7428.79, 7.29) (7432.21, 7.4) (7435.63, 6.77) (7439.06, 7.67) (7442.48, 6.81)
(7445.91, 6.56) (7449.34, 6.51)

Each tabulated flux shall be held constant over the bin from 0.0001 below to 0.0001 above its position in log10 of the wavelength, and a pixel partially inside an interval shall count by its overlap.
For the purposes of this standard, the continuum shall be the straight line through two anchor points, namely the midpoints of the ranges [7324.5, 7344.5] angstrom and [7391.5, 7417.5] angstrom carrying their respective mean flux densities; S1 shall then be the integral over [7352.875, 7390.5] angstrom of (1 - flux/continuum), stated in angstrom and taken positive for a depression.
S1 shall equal -1.23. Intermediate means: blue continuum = 7.25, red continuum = 6.06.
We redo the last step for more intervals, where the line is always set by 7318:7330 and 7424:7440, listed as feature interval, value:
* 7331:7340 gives -0.7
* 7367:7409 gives 3.9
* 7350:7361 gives 0.5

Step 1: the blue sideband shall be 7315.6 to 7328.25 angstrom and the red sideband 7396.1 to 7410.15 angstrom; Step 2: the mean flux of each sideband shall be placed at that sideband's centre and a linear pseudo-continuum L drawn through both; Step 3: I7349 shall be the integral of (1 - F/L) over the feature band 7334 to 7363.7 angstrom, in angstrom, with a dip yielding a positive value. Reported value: -3.0 angstrom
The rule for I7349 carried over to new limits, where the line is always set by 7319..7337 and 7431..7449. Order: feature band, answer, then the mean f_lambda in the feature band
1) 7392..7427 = 3.4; 6.32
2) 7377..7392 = -0.3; 7.17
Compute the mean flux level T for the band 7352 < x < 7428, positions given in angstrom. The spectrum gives 6.6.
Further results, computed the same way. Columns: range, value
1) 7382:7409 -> 6.09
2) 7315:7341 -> 7.03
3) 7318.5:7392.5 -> 6.96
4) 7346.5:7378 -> 6.72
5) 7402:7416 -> 6.29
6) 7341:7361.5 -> 6.88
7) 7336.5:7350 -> 7.28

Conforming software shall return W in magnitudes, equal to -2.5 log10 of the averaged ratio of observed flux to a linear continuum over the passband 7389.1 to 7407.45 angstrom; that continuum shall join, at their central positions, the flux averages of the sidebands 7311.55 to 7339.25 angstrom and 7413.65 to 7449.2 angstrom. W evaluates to 0.22 mag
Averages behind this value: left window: 7.04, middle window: 5.77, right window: 7.06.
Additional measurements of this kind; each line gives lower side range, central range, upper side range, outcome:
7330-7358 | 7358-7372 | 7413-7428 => 0.09 mag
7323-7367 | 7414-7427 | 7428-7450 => -0.01 mag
